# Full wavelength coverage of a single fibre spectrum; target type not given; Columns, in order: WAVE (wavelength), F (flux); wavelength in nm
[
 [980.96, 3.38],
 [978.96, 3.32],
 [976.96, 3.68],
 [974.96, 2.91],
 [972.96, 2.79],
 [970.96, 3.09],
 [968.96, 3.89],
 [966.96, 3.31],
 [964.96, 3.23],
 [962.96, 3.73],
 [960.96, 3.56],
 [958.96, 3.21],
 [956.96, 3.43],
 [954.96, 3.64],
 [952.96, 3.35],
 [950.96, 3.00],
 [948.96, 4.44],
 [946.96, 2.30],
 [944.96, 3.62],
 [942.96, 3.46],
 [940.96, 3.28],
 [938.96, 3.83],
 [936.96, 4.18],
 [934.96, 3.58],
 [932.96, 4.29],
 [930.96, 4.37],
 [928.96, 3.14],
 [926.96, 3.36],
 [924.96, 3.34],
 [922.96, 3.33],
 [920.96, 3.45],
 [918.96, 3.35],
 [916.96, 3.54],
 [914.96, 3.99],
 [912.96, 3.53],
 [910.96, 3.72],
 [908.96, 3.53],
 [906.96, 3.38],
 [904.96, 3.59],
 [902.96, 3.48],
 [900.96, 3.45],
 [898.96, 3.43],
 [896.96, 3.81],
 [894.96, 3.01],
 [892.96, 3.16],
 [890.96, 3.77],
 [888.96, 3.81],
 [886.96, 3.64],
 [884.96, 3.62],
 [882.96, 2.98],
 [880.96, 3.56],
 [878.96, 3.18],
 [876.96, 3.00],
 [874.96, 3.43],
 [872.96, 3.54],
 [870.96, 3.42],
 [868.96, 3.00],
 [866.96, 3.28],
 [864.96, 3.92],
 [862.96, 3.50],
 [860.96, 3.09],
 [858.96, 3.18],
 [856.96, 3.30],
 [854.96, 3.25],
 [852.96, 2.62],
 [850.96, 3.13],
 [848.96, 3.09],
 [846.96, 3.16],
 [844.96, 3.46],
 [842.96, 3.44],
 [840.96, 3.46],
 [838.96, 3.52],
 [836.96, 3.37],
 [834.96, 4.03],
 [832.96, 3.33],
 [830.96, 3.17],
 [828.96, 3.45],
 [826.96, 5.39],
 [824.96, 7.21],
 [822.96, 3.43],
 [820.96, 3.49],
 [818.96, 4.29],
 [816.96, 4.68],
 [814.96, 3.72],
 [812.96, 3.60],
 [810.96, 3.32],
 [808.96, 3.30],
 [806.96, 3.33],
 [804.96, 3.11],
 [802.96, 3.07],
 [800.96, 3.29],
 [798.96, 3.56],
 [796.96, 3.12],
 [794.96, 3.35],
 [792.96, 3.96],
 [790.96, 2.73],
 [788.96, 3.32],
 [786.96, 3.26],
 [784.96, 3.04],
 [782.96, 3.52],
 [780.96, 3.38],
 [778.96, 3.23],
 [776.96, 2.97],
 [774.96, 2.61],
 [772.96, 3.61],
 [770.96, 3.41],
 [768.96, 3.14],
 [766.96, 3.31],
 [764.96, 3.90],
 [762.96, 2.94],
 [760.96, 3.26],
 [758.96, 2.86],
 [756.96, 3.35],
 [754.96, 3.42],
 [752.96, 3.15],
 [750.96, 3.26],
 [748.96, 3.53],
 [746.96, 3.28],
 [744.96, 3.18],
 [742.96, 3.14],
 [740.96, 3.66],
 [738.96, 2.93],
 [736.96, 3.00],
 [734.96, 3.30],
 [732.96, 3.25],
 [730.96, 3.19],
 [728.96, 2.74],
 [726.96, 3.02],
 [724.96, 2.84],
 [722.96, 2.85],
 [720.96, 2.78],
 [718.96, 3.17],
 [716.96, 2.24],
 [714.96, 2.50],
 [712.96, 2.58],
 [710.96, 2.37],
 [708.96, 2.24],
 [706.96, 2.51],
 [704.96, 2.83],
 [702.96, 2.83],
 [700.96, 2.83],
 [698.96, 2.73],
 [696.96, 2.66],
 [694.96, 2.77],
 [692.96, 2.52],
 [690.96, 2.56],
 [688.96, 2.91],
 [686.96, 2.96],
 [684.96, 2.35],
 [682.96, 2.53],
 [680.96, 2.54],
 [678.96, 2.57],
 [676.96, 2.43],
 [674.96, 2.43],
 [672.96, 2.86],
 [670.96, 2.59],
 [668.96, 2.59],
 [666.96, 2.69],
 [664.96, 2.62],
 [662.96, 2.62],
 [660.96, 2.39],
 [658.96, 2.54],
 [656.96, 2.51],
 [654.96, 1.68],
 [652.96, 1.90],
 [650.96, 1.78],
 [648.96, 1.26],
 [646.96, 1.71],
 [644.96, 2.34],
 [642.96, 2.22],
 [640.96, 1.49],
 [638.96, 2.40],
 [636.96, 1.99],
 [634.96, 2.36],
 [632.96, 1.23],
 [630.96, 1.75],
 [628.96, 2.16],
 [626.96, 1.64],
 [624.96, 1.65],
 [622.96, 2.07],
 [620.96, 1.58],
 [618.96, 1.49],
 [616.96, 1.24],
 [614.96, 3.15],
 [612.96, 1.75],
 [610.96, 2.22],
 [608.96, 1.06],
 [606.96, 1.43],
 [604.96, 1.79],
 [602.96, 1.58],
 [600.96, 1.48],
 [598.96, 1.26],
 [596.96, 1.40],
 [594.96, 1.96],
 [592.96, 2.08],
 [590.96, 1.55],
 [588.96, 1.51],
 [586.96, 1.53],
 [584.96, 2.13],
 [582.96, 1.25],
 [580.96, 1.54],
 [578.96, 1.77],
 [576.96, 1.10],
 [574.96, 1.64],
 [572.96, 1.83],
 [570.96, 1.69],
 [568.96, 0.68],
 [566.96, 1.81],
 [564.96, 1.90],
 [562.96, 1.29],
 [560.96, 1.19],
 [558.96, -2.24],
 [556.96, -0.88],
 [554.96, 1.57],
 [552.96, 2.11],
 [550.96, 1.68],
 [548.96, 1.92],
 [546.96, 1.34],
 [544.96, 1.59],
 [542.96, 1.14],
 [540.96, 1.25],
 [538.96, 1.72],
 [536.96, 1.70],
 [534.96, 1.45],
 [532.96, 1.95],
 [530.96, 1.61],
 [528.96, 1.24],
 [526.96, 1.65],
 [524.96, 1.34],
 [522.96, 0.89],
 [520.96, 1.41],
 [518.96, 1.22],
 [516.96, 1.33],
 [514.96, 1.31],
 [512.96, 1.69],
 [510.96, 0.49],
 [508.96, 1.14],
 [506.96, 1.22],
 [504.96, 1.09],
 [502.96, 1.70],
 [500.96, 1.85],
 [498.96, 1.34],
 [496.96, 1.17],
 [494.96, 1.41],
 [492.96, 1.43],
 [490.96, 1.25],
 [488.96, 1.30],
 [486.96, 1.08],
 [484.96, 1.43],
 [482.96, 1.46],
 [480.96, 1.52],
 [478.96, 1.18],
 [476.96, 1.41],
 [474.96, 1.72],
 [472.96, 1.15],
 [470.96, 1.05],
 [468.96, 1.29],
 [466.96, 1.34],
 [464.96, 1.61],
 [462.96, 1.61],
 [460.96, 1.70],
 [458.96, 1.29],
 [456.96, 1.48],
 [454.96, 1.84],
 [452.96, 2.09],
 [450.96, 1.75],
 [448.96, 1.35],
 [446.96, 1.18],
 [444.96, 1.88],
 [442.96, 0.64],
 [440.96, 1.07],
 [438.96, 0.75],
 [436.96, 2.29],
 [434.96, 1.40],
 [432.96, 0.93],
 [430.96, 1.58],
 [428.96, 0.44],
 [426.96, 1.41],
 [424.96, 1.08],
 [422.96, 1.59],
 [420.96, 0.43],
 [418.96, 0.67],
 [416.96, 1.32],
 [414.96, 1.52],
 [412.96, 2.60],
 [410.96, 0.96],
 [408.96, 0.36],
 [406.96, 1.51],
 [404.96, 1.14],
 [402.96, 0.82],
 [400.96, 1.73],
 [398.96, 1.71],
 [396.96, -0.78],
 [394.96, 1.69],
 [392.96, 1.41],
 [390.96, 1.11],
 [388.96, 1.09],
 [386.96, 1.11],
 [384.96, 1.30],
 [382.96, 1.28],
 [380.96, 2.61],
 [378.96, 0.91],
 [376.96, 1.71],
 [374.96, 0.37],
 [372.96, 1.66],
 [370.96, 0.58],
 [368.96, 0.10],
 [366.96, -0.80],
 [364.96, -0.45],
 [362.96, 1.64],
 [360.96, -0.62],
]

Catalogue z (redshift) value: 0.65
